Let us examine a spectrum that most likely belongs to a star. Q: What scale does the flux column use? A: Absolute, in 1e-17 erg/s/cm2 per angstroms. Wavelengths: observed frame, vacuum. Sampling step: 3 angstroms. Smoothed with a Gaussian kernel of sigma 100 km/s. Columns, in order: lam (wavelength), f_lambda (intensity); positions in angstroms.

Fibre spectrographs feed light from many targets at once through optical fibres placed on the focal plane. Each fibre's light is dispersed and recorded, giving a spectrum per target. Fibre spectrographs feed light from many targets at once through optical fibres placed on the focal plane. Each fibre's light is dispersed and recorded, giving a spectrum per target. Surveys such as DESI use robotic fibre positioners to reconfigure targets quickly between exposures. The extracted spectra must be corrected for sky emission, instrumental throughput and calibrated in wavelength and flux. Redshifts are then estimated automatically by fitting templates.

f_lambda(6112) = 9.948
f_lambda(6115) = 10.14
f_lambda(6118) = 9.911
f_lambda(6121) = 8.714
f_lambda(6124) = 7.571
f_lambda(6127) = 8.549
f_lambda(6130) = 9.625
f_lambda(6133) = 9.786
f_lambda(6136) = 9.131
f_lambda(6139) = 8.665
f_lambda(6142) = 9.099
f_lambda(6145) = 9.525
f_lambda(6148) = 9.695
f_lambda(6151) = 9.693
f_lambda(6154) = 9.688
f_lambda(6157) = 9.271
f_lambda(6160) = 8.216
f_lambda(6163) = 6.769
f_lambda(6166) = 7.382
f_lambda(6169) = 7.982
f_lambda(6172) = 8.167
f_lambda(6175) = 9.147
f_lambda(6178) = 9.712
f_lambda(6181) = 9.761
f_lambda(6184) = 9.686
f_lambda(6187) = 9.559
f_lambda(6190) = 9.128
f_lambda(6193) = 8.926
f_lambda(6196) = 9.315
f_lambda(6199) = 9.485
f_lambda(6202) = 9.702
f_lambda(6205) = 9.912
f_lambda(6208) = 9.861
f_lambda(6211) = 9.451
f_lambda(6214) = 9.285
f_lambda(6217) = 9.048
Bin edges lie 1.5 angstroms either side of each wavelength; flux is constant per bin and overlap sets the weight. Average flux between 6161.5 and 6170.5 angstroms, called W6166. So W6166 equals 7.38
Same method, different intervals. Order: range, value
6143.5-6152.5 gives 9.64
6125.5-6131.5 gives 9.09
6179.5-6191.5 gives 9.53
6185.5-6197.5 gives 9.23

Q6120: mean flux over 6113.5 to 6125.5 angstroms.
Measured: 9.08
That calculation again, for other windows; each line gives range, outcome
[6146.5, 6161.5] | 9.31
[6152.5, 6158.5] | 9.48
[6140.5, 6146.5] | 9.31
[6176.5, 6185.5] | 9.72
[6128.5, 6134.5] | 9.71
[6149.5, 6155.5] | 9.69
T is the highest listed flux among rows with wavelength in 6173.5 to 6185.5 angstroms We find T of 9.761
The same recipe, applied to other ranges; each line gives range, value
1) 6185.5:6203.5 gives 9.702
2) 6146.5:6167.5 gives 9.695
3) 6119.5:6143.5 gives 9.786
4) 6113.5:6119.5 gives 10.14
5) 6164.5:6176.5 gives 9.147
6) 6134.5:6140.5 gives 9.131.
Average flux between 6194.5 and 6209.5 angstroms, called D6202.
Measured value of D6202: 9.66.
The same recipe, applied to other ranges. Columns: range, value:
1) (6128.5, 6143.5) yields 9.26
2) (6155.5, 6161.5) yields 8.74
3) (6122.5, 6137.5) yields 8.93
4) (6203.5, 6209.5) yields 9.89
